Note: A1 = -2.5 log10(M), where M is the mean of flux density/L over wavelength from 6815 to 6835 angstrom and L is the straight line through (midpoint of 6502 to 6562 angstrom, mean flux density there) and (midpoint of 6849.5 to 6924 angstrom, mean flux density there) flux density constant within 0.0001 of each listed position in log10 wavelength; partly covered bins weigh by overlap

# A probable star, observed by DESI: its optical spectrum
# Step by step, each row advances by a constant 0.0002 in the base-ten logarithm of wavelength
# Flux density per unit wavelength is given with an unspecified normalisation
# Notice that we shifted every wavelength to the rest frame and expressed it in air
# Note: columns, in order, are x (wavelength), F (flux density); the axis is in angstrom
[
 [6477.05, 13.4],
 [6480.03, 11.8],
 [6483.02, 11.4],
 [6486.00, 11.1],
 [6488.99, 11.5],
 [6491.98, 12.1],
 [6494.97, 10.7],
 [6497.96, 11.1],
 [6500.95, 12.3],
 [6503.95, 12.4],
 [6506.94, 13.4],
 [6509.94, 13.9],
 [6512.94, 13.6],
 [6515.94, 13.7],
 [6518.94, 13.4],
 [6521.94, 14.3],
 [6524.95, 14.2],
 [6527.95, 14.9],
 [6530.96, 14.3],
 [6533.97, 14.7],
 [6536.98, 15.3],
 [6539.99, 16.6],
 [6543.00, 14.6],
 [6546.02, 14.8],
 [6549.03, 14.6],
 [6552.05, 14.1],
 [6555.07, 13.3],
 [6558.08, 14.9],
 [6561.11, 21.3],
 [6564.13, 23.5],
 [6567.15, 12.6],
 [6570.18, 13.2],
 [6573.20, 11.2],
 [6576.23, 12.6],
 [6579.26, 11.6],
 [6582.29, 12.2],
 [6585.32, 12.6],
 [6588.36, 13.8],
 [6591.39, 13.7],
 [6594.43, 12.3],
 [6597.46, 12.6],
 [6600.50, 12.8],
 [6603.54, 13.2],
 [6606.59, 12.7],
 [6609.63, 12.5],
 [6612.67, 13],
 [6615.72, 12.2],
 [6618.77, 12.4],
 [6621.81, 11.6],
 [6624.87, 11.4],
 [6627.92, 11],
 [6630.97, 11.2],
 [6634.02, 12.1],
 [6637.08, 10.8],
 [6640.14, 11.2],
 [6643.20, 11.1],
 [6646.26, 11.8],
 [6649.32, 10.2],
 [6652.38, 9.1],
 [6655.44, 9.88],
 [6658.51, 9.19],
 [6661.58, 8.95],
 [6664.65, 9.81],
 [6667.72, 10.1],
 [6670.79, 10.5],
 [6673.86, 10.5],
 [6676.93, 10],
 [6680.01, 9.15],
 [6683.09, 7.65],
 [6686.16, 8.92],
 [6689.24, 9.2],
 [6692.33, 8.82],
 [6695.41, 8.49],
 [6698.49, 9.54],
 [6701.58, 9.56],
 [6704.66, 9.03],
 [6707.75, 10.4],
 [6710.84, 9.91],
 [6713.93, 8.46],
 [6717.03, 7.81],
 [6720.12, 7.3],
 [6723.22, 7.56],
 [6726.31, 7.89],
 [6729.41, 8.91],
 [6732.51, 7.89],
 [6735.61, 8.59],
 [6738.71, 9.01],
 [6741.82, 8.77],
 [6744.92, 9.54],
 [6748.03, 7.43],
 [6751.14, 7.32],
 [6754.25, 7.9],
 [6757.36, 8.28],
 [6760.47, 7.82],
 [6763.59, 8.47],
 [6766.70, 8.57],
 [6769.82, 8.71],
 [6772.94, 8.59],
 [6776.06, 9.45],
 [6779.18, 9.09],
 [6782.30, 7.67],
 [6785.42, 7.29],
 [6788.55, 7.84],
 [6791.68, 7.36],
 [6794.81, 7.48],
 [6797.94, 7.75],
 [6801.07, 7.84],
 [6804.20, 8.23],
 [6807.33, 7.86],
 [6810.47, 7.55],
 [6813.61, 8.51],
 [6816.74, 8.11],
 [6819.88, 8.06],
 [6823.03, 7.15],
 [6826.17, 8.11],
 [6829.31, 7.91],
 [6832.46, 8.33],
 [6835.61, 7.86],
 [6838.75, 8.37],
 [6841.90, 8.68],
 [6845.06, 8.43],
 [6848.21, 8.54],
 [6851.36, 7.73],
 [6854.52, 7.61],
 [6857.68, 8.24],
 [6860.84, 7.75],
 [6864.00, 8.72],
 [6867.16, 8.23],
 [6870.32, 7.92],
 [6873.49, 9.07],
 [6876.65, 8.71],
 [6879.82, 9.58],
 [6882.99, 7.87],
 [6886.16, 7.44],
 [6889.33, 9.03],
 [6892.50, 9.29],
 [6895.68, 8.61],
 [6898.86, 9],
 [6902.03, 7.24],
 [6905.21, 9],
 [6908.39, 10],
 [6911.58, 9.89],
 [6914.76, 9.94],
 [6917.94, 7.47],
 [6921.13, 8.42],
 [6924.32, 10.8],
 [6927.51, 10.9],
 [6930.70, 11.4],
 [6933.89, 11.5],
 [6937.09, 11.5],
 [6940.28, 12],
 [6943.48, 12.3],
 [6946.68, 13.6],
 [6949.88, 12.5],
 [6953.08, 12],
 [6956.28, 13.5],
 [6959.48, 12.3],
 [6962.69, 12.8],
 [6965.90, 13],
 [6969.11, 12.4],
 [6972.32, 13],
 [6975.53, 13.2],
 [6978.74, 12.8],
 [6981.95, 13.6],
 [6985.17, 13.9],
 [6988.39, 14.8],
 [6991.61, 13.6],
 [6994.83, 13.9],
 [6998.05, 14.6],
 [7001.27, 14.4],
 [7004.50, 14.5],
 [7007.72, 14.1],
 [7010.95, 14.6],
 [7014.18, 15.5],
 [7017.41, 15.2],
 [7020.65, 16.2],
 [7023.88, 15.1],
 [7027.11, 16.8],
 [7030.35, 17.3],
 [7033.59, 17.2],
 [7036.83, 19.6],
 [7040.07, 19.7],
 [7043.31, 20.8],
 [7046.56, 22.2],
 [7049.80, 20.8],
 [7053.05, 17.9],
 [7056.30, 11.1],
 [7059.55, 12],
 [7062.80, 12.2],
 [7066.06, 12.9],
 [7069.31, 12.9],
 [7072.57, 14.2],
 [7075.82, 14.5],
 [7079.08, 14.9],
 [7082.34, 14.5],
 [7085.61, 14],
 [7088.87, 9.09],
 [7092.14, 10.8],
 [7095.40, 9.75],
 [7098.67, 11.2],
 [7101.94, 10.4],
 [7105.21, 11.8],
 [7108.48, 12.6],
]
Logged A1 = 0.21 mag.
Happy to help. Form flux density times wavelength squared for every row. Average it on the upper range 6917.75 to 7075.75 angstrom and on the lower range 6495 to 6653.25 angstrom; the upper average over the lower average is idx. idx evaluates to 1.2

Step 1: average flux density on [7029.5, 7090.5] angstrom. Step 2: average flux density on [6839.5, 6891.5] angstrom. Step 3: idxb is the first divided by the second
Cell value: 1.87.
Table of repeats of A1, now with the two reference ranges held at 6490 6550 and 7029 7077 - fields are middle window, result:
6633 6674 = 0.36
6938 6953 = 0.26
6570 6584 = 0.16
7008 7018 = 0.08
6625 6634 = 0.25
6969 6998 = 0.18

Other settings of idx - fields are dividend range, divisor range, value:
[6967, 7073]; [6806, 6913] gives 1.91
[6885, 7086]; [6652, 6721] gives 1.57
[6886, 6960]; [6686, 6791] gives 1.30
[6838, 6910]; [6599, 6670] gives 0.81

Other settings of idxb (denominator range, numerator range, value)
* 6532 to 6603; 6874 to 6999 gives 0.78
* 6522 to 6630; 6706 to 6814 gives 0.60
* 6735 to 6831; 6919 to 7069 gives 1.75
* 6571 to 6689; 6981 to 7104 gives 1.31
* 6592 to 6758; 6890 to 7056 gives 1.35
